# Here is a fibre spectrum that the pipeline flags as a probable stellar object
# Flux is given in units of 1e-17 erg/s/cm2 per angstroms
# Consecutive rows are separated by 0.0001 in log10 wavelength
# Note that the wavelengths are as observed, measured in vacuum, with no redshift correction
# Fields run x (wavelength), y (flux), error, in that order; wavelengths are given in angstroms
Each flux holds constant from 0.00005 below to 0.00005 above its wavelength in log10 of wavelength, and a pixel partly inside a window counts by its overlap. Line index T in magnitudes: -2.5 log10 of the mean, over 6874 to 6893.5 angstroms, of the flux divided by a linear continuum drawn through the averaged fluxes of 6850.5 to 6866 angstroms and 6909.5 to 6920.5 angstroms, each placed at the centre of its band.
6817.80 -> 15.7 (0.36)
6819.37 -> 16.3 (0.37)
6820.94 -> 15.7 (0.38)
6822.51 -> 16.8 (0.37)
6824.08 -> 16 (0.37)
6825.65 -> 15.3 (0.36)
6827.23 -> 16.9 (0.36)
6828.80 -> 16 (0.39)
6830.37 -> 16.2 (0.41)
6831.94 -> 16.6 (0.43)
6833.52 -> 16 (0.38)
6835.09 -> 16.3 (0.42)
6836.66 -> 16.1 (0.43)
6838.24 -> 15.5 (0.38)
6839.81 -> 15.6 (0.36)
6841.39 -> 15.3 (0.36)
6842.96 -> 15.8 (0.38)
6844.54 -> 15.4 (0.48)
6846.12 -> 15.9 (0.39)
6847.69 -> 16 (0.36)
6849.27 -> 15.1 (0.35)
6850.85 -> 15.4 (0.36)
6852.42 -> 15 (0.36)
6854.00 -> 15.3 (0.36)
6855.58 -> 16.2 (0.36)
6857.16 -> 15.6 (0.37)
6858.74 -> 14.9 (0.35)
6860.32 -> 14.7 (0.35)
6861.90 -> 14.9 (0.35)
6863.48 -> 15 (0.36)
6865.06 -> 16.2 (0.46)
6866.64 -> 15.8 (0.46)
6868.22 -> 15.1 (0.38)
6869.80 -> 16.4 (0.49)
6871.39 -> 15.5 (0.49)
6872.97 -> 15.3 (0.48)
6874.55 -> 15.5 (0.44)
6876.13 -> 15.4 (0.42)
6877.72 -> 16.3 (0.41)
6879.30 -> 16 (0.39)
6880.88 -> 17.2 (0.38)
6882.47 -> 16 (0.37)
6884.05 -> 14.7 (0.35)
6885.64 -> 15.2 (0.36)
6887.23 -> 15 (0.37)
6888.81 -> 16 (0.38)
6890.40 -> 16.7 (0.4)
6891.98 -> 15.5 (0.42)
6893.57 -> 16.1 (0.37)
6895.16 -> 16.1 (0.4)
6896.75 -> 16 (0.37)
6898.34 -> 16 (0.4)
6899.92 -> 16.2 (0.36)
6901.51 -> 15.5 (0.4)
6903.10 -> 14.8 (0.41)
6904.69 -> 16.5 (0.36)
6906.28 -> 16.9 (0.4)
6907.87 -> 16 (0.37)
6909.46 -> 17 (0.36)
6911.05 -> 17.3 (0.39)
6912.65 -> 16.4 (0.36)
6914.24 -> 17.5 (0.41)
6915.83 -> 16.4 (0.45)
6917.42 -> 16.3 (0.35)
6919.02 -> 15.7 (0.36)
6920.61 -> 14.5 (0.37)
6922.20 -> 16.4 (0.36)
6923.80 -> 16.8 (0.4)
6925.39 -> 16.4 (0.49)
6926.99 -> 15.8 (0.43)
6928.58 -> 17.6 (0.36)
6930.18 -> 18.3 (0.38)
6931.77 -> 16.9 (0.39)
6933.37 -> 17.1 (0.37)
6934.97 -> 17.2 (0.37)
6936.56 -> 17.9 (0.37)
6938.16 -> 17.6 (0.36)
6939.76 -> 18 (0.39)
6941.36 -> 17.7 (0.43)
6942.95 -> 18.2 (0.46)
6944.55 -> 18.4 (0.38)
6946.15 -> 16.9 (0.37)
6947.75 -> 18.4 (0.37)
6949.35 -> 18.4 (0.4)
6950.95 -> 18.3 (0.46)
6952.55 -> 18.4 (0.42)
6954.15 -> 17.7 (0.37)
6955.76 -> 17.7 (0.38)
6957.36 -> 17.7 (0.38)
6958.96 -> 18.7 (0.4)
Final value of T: 0.00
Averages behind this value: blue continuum 15.3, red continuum 16.5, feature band 15.8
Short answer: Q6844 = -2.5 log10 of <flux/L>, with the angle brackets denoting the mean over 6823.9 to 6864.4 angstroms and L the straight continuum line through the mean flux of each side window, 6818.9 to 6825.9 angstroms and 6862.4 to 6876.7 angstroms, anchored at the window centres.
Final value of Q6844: 0.01 mag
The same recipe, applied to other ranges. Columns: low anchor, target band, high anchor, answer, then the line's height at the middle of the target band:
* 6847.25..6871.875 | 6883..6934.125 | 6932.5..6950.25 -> 0.04 mag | 16.8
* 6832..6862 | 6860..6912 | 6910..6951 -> 0.03 mag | 16.3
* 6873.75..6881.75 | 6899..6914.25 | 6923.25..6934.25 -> 0.02 mag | 16.6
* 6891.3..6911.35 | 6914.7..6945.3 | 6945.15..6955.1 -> 0.01 mag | 17.2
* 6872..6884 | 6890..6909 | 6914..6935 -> 0.01 mag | 16.2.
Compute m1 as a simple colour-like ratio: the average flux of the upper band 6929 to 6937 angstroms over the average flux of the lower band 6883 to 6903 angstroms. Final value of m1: 1.11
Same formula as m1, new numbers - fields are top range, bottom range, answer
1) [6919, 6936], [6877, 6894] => 1.05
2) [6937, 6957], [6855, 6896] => 1.15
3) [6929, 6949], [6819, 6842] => 1.11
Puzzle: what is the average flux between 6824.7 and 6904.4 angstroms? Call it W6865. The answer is 15.7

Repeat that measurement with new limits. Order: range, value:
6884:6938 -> 16.4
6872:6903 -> 15.8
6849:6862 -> 15.3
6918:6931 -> 16.4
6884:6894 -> 15.6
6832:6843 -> 15.9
